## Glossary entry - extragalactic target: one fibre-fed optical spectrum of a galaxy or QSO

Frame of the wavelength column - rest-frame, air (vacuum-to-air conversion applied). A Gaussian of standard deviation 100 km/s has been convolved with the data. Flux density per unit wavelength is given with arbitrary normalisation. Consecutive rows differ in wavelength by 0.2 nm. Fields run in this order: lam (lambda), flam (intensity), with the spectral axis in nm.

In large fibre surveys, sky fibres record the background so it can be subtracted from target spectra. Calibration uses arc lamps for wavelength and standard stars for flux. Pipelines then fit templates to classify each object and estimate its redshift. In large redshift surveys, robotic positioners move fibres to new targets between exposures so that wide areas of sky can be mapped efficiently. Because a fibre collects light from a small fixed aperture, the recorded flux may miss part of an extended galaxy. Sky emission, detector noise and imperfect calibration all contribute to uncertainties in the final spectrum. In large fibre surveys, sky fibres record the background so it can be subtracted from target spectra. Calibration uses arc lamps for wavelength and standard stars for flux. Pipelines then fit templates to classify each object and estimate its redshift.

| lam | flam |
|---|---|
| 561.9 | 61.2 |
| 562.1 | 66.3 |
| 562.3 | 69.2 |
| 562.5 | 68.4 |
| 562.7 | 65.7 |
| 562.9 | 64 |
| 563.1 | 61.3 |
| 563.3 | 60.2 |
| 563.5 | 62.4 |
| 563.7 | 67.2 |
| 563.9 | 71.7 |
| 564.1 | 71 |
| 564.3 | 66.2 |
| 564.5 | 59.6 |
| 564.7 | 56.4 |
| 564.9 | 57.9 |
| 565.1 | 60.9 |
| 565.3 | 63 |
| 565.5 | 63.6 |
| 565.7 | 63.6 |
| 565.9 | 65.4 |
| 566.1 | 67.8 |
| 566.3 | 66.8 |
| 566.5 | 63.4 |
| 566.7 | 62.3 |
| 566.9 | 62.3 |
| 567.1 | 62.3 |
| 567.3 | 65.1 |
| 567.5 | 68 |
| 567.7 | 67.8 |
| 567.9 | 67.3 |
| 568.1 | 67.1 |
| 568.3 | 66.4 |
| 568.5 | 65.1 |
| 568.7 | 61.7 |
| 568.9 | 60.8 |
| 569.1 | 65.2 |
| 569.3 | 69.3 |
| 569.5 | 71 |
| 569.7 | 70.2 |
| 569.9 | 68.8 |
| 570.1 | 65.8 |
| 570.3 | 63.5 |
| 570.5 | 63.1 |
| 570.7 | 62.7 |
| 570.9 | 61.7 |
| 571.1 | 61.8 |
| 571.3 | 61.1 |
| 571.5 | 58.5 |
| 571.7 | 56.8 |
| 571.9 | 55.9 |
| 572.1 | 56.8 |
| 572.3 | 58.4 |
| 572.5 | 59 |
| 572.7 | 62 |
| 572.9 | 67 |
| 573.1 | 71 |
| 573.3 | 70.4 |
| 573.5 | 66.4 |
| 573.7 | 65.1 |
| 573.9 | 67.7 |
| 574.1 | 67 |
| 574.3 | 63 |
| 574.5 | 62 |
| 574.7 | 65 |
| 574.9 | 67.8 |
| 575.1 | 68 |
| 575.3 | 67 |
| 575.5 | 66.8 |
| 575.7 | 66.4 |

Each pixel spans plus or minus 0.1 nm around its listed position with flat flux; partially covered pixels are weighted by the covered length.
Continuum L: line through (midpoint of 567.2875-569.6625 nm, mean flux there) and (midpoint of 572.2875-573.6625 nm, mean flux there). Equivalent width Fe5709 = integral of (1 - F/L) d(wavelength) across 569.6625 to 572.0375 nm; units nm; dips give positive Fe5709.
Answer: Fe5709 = 0.13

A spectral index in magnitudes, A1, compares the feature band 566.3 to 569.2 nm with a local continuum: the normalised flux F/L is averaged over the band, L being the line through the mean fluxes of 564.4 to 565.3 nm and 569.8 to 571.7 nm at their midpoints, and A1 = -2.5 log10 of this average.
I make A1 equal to -0.07 mag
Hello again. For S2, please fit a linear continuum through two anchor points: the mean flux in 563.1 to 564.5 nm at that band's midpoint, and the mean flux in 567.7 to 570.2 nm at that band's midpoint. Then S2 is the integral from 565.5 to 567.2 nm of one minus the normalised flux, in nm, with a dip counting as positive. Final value 0.05 nm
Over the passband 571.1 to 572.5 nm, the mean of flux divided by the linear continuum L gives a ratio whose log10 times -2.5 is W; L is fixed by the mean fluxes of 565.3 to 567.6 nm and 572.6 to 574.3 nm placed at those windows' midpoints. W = 0.14 mag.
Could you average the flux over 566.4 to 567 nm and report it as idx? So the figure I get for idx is 62.7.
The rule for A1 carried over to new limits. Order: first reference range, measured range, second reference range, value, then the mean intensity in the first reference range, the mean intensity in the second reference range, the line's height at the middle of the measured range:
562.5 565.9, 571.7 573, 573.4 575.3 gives 0.10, 63.6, 65.8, 65.4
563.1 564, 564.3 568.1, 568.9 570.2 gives 0.04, 64.9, 67.8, 66.2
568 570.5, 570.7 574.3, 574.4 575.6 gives 0.06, 66.1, 66.1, 66.1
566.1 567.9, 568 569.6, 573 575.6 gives -0.01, 65.1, 66.7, 65.5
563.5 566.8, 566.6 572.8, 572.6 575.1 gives 0.03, 64.1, 66.3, 65.2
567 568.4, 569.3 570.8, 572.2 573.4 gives -0.02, 66.3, 64.6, 65.5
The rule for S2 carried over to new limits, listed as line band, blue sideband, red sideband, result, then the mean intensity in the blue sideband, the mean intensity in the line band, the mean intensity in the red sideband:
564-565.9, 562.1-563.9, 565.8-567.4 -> 0.064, 65.3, 62.6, 64.4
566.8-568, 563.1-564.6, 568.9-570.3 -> 0.021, 65.2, 65.5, 67.5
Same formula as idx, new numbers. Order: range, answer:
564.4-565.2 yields 58.7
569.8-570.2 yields 67.3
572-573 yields 60.6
